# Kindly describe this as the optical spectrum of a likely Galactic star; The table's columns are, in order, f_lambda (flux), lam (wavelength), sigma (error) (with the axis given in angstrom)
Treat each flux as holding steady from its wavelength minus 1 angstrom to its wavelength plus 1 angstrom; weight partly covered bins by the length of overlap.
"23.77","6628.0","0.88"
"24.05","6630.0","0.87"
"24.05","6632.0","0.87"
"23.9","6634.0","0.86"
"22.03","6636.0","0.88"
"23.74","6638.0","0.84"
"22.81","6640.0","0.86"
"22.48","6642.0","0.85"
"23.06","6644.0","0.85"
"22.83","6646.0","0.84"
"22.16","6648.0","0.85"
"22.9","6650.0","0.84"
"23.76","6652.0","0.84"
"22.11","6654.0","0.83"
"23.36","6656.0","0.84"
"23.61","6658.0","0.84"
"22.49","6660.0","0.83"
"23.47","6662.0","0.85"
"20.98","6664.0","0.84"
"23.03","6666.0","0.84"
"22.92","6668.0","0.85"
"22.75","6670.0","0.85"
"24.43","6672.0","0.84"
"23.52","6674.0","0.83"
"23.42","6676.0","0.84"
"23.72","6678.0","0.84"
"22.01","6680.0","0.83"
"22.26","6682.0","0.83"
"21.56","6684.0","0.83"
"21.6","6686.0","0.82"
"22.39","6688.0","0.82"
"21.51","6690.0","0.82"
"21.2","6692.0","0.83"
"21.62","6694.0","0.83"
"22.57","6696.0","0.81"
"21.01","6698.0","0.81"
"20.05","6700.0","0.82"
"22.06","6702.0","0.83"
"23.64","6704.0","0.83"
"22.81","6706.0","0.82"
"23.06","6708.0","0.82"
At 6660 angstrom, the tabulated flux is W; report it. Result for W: 22.49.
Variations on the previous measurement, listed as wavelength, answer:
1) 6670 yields 22.75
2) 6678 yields 23.72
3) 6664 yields 20.98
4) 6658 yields 23.61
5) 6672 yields 24.43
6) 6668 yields 22.92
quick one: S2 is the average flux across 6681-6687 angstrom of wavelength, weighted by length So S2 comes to 21.8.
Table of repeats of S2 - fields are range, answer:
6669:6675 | 23.6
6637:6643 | 23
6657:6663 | 23.2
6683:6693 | 21.7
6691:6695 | 21.4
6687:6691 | 22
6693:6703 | 21.5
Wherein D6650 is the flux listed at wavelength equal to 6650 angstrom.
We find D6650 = 22.9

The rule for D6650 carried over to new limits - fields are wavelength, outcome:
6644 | 23.06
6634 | 23.9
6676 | 23.42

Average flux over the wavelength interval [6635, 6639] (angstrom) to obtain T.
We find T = 22.9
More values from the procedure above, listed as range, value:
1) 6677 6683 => 22.7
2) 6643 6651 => 22.7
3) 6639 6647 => 22.8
